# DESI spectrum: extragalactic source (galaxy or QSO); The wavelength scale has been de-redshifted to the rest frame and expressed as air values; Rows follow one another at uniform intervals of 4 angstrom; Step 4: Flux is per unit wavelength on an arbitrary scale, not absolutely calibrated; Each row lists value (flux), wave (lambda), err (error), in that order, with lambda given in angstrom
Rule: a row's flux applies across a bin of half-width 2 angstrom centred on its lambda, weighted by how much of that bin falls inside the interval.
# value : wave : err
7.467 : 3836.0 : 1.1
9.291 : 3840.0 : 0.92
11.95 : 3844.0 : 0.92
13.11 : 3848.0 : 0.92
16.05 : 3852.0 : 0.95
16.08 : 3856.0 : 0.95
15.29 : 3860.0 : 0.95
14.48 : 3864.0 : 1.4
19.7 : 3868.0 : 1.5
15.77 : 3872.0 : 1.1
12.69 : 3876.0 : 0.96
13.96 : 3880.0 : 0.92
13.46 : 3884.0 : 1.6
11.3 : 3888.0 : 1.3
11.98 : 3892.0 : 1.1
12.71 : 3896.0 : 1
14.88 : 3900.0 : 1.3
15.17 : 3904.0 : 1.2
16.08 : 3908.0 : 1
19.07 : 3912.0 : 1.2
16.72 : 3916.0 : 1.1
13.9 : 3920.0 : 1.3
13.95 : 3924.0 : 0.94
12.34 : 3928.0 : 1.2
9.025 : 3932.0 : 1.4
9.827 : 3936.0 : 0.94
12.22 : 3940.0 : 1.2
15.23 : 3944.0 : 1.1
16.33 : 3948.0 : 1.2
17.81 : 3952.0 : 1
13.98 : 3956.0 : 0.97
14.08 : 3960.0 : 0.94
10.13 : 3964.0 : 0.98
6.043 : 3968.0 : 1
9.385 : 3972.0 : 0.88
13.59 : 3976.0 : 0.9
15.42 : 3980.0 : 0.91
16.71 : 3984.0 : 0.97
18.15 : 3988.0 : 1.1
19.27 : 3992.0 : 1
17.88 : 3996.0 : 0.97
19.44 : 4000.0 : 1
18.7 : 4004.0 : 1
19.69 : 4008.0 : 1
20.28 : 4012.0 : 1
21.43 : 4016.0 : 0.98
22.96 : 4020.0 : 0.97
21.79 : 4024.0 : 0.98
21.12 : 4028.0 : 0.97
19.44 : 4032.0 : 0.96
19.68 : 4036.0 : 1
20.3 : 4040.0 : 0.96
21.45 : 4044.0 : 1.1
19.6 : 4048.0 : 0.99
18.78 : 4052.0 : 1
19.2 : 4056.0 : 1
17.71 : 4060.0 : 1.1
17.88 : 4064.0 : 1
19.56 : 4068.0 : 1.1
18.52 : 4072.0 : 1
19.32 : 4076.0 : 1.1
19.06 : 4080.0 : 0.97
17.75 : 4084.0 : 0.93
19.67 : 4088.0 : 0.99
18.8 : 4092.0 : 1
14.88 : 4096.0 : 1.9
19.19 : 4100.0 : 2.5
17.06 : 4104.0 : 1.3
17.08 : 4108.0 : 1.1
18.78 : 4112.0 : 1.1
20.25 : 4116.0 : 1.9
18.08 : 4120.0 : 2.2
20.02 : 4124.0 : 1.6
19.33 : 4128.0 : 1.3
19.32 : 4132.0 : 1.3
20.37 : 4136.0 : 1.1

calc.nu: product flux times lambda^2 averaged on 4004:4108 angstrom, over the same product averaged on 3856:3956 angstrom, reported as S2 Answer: 1.45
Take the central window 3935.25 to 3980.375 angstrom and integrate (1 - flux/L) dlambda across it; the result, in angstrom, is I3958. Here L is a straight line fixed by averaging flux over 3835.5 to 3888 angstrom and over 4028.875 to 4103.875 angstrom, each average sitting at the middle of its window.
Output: 9.4 angstrom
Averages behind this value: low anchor 13.9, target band 12.8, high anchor 18.9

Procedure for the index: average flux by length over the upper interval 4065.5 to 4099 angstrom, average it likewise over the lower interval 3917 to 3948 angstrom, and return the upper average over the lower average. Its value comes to 1.4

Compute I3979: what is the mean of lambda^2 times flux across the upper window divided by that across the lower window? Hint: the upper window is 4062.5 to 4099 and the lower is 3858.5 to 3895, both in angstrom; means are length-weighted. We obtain 1.4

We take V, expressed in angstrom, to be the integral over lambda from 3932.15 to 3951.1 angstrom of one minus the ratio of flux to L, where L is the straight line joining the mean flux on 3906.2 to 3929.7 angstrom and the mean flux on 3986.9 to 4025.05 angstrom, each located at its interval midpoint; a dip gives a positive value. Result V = 3.9 angstrom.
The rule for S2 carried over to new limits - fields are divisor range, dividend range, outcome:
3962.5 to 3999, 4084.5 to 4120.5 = 1.35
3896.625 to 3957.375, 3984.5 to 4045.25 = 1.45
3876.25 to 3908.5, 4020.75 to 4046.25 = 1.65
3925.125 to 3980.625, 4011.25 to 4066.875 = 1.68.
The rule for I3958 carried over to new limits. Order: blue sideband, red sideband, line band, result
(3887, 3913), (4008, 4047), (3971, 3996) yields 3.8 angstrom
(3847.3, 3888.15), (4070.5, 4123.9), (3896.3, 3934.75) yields 3.0 angstrom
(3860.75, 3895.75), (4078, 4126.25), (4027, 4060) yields -4.8 angstrom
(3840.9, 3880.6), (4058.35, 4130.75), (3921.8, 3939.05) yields 4.9 angstrom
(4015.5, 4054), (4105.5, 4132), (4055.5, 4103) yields 3.2 angstrom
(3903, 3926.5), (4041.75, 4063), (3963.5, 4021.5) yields 3.7 angstrom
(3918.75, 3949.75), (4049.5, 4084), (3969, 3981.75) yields 2.1 angstrom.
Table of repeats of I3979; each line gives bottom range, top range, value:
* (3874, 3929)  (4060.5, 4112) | 1.41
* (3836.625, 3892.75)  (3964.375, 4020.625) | 1.29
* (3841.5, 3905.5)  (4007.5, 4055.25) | 1.56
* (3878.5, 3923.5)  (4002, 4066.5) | 1.48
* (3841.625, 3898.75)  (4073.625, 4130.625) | 1.47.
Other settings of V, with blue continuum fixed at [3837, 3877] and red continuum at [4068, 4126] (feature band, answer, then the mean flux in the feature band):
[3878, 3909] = 2.8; 13.6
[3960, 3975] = 6.1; 9.6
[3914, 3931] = 1.7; 13.9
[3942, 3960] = 0.3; 15.6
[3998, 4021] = -4.5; 20.3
